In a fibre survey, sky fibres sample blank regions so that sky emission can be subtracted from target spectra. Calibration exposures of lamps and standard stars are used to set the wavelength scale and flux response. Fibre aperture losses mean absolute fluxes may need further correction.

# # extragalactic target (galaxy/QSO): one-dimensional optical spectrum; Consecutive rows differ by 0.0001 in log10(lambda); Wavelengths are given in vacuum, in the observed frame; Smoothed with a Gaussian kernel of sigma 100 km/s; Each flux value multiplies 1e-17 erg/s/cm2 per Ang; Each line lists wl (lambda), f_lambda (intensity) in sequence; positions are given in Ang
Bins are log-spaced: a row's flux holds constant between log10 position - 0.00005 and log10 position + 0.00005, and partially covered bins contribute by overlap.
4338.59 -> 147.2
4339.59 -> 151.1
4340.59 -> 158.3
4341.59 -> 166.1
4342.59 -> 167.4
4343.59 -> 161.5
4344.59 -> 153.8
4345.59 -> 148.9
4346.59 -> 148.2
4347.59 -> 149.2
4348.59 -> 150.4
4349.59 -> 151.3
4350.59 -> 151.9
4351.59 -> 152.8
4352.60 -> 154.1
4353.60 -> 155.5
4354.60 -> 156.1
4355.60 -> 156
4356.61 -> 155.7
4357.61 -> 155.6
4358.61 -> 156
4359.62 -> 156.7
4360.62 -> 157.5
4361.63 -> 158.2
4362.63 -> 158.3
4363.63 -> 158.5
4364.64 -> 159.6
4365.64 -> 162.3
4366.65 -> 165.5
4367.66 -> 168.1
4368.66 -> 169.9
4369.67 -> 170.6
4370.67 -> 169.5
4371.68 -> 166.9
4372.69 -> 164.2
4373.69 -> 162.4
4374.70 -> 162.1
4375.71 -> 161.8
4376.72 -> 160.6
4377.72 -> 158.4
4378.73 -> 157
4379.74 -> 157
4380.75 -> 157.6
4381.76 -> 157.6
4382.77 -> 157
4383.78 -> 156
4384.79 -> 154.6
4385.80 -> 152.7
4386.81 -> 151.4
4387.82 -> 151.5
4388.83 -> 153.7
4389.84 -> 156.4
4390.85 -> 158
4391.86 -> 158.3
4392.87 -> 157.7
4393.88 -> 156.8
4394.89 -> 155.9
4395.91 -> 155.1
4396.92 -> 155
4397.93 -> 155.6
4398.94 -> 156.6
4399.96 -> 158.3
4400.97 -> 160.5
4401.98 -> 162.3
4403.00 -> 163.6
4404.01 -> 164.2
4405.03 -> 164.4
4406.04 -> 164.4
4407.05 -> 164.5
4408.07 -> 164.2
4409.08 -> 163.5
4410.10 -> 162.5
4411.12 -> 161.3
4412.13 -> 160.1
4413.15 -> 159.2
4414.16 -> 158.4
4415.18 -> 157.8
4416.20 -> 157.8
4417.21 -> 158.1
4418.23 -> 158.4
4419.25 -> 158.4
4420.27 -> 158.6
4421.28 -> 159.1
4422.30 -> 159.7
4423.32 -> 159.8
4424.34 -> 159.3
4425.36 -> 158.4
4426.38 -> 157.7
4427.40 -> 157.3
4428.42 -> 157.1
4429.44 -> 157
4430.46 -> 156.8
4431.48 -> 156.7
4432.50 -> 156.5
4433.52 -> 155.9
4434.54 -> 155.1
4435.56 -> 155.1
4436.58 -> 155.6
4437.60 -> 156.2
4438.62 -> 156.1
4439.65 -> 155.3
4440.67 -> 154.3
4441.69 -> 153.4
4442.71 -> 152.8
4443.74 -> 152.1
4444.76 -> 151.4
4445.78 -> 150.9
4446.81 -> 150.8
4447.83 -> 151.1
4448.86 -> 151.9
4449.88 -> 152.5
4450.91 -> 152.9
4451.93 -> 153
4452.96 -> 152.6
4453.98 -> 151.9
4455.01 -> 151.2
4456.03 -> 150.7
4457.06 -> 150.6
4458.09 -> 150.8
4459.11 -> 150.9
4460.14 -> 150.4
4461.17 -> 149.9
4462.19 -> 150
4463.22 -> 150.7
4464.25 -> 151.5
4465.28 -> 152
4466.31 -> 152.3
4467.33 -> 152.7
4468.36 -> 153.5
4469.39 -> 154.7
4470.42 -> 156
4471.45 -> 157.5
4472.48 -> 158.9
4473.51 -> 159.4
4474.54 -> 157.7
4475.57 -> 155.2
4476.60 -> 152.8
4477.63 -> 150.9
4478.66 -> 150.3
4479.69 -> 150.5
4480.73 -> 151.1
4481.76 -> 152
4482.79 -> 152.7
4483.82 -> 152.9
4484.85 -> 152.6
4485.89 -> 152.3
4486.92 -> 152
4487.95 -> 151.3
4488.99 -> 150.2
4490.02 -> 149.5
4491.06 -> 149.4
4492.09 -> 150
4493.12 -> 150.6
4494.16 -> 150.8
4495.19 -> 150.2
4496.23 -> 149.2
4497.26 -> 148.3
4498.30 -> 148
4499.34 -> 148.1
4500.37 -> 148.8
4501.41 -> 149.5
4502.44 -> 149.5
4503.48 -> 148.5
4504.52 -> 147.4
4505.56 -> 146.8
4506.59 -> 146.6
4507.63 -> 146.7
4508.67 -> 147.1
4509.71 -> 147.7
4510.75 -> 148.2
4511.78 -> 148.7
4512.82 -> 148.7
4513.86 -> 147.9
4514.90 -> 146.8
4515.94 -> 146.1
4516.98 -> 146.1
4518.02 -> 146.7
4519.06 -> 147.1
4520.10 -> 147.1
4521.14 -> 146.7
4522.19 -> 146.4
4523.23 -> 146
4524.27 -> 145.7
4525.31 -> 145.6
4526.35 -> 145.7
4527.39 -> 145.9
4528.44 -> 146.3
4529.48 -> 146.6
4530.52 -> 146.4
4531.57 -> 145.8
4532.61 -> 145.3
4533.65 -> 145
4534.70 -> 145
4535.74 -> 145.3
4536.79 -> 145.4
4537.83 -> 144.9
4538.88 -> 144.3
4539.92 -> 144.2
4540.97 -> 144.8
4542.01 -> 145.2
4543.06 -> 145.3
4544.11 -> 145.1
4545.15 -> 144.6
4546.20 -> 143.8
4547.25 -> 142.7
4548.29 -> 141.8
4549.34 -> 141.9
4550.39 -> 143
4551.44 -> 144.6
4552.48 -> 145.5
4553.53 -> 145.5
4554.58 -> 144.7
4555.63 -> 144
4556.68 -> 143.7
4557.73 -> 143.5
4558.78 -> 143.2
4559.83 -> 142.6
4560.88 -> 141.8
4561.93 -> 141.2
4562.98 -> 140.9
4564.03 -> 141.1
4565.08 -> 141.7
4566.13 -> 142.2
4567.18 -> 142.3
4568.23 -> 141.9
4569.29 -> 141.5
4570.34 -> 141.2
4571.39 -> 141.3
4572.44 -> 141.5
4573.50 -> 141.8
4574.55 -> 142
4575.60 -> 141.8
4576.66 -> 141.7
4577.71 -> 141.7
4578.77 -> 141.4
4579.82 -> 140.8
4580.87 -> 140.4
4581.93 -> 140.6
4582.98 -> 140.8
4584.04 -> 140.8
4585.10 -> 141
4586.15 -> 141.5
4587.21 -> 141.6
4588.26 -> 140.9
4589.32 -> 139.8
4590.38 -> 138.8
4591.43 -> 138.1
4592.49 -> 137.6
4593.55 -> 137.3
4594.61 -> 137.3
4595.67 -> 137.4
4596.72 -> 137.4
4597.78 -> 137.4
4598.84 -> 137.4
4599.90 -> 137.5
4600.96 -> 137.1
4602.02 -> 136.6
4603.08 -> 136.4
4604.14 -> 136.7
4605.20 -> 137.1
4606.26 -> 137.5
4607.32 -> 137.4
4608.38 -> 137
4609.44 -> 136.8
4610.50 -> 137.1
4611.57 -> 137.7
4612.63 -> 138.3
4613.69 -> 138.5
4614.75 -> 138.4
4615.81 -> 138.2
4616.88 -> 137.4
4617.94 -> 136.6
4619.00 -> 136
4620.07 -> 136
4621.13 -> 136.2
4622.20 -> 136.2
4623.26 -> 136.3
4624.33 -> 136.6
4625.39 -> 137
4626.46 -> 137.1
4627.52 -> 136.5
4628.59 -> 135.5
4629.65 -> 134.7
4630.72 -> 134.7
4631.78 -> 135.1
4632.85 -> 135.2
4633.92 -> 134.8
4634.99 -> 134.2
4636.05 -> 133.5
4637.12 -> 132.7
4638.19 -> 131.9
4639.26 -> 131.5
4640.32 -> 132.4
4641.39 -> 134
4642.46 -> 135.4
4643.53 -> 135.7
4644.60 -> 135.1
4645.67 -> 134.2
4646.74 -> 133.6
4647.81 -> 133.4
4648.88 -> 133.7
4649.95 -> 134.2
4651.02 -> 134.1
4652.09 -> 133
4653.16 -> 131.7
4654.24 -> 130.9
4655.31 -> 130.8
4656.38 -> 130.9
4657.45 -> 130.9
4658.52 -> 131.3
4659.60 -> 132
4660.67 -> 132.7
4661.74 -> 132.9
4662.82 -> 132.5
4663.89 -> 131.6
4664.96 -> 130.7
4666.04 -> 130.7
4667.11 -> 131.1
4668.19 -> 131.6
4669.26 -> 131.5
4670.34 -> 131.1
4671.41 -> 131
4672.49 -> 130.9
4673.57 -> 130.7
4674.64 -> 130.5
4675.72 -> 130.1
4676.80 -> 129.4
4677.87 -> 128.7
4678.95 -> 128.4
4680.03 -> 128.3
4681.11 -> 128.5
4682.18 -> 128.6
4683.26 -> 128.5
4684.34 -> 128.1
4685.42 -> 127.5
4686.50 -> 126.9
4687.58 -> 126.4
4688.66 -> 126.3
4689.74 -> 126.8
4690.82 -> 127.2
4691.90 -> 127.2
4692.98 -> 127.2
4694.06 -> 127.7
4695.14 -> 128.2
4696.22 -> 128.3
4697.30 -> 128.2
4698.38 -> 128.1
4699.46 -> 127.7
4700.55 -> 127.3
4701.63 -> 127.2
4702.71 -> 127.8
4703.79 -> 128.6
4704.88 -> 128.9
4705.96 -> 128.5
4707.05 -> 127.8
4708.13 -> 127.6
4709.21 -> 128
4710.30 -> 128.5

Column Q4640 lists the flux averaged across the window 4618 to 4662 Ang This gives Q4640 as 134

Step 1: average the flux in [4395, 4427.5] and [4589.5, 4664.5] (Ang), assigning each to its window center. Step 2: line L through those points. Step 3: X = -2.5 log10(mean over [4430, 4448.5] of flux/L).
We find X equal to 0.02 mag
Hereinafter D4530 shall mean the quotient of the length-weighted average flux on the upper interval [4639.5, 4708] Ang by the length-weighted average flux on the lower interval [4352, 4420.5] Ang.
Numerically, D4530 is 0.82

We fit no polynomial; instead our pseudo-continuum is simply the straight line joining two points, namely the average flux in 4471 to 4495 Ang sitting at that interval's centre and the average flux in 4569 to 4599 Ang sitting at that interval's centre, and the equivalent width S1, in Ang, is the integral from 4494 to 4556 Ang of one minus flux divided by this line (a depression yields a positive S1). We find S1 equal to 0.5 Ang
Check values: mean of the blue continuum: 153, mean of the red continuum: 140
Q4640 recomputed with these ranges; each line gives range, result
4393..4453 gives 157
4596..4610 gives 137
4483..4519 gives 149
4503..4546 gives 146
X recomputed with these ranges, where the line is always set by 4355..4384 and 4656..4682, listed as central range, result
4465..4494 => -0.023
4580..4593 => -0.010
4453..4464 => 0.006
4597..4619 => -0.004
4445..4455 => 0.005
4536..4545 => -0.010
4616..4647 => -0.005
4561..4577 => -0.007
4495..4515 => -0.008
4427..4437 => -0.014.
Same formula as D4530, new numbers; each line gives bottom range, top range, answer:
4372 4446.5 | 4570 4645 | 0.87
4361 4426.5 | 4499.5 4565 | 0.91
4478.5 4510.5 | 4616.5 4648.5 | 0.90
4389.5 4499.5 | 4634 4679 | 0.85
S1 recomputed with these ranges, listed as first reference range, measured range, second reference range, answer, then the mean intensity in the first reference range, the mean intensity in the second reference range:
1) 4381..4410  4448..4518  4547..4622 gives -0.48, 158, 140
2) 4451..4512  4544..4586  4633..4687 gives -0.09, 151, 132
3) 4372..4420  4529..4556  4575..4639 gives -0.11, 159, 138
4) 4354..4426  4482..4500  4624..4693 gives -0.18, 159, 132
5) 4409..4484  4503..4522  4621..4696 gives 0.05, 155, 132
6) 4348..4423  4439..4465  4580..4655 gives 0.12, 159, 136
